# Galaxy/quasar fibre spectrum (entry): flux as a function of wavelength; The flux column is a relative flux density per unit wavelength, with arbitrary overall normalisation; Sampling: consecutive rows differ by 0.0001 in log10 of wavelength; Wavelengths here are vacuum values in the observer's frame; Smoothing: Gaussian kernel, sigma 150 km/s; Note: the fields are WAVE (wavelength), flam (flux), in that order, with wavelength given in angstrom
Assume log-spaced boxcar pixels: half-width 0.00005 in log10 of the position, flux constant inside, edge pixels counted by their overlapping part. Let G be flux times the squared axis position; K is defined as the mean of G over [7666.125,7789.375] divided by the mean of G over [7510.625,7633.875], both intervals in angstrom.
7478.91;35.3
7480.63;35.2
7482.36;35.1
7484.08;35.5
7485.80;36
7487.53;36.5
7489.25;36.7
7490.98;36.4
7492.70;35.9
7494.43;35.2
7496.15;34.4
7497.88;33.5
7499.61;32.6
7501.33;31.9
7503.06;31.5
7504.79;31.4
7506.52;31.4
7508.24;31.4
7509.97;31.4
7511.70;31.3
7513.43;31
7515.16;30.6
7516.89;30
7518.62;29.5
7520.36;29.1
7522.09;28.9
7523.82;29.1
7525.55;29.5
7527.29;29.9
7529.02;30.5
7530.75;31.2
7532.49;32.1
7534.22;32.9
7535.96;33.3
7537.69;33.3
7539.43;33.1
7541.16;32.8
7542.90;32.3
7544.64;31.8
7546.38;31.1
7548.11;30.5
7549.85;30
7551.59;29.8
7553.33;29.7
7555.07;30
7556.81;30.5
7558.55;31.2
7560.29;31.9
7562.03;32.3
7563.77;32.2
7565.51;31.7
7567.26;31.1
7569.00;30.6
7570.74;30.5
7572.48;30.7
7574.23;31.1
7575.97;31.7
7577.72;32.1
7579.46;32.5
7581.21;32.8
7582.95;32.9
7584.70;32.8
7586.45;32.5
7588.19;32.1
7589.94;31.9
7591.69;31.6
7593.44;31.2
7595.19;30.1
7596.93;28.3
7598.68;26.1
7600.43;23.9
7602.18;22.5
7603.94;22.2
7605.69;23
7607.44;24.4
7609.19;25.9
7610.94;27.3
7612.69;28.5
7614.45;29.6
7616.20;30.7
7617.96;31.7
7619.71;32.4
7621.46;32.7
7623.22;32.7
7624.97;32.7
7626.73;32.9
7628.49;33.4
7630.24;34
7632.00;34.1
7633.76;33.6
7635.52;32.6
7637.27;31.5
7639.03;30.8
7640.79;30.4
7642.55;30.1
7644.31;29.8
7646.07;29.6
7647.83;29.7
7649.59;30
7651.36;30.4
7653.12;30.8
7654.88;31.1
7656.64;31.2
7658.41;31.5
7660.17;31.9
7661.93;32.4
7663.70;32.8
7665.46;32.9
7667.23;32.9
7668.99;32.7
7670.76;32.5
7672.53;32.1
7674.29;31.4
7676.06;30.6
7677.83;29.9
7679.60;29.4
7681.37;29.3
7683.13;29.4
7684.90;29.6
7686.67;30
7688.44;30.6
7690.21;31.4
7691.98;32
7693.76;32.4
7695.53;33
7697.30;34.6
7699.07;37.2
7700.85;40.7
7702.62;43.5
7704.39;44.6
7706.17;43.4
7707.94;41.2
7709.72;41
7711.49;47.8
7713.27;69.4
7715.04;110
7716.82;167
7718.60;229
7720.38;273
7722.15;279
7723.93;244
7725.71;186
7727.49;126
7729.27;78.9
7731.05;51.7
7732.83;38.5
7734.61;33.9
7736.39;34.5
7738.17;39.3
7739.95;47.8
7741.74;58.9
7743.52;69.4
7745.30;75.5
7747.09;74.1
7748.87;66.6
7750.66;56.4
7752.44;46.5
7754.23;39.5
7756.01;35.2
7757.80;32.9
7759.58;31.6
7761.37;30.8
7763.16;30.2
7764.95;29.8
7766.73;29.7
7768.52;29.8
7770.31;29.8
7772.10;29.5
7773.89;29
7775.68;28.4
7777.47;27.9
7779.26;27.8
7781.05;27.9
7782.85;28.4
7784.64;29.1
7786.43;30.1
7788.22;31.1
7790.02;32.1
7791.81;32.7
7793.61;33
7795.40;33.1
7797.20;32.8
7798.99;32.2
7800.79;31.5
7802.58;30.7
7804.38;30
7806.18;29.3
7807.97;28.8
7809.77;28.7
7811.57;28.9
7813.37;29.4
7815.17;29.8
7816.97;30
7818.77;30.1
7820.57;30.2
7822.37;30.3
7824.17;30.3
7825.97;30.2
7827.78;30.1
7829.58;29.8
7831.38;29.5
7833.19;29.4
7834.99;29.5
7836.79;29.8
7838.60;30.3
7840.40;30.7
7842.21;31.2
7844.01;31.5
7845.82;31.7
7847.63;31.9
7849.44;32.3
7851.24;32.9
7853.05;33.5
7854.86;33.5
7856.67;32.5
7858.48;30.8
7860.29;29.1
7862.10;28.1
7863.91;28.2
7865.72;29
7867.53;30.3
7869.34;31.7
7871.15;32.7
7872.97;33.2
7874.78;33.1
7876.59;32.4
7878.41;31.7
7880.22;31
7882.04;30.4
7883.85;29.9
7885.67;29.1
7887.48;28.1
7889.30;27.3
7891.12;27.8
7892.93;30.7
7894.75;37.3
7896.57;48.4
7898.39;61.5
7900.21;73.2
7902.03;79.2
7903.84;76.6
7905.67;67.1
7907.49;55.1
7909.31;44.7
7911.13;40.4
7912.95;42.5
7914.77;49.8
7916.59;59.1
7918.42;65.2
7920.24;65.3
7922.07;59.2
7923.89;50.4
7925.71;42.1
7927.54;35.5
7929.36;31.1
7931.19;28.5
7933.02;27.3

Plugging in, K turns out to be 1.95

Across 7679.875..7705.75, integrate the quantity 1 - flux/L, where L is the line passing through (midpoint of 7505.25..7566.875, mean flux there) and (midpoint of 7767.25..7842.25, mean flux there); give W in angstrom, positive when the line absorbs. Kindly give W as -3.2 angstrom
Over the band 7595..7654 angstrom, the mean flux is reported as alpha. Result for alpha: 29.7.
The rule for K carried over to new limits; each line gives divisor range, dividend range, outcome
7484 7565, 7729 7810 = 1.26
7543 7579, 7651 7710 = 1.11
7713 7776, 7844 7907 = 0.49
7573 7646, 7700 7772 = 2.60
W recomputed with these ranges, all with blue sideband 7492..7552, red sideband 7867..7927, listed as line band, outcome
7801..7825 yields 6.9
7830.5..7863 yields 9.1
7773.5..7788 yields 4.3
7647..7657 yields 1.6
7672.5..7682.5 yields 1.8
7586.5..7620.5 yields 6.2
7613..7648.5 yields 3.7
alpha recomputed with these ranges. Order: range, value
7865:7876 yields 31.7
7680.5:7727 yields 85.5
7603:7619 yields 27.1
